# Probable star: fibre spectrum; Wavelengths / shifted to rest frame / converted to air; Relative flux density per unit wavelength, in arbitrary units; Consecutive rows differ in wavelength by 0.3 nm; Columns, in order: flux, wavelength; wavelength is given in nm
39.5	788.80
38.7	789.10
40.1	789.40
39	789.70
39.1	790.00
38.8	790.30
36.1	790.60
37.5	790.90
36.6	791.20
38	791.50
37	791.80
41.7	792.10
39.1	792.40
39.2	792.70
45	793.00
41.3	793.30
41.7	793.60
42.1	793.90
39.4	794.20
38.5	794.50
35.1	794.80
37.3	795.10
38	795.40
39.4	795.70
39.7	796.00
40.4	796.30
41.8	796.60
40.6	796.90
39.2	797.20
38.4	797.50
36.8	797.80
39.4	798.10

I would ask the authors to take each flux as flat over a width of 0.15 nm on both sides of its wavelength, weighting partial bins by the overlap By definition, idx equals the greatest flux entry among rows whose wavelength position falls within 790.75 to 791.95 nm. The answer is 38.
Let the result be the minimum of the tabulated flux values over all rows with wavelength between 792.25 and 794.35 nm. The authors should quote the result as 39.1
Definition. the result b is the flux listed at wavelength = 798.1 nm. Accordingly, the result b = 39.4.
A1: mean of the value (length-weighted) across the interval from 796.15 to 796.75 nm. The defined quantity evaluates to 41.1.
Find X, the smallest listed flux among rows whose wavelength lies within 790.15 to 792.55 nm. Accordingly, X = 36.1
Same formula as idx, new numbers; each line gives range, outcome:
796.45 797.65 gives 41.8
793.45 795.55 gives 42.1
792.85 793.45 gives 45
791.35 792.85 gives 41.7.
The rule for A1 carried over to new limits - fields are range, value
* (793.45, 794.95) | 39.4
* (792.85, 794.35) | 41.9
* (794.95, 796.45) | 39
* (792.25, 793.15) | 41.1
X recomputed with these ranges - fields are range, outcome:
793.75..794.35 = 39.4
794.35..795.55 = 35.1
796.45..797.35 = 39.2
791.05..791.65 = 36.6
